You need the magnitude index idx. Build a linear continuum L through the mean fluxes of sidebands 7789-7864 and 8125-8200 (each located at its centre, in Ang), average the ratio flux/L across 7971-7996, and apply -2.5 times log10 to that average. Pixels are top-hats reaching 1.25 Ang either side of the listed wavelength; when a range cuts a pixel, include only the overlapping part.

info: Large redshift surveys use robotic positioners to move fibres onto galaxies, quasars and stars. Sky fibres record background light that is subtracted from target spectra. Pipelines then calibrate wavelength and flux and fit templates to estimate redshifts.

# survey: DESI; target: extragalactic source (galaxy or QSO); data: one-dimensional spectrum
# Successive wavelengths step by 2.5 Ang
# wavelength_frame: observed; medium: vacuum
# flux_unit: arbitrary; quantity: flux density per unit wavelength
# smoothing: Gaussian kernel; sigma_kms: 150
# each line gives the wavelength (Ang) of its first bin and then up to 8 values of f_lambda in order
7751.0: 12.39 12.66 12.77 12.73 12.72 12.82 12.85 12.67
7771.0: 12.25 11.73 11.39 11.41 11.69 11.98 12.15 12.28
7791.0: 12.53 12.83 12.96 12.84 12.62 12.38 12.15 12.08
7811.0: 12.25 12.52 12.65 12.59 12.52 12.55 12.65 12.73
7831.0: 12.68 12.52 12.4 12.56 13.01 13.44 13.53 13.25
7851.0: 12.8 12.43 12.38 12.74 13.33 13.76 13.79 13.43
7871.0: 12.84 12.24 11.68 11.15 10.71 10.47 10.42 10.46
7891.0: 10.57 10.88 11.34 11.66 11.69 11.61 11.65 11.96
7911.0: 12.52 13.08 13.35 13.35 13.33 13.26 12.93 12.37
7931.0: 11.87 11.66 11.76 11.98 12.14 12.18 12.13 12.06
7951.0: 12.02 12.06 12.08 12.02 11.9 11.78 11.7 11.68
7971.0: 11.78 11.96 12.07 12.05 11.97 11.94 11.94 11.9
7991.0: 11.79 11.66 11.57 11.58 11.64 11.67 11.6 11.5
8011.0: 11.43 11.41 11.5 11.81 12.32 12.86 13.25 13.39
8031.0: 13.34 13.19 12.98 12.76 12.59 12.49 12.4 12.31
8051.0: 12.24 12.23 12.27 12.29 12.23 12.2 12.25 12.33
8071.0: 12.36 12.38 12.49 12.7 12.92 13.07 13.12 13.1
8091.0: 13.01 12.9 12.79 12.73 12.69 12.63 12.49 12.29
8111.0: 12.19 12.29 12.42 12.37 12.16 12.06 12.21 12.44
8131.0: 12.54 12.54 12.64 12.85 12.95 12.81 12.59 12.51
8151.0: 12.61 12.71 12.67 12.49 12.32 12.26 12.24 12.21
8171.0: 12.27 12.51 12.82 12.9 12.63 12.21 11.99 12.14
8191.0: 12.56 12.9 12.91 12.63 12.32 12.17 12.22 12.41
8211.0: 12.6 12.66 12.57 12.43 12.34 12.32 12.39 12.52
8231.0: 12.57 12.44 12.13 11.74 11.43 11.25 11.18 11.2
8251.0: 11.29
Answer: 0.06 mag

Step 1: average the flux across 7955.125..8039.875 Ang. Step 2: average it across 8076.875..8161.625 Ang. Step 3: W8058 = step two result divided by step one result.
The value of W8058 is 1.0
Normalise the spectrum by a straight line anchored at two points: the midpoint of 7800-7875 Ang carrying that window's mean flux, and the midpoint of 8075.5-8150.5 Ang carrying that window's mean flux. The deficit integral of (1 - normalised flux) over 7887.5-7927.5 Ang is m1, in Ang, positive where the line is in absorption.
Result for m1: 1.91 Ang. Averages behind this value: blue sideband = 12.8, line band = 12.1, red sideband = 12.6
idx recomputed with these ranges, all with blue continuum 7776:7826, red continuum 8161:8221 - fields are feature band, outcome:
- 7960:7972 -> 0.06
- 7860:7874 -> -0.08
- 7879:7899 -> 0.15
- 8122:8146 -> -0.01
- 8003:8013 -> 0.08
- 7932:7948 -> 0.04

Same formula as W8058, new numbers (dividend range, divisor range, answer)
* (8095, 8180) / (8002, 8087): 1.01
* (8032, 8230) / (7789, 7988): 1.02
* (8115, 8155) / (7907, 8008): 1.04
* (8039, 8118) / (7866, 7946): 1.05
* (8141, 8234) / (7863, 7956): 1.04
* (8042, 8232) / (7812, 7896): 1.01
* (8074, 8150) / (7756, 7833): 1.02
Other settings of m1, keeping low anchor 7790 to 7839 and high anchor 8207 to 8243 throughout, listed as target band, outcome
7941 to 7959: 0.55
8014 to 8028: 0.08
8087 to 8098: -0.49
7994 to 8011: 1.17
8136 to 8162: -0.64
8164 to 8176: -0.02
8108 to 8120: 0.06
